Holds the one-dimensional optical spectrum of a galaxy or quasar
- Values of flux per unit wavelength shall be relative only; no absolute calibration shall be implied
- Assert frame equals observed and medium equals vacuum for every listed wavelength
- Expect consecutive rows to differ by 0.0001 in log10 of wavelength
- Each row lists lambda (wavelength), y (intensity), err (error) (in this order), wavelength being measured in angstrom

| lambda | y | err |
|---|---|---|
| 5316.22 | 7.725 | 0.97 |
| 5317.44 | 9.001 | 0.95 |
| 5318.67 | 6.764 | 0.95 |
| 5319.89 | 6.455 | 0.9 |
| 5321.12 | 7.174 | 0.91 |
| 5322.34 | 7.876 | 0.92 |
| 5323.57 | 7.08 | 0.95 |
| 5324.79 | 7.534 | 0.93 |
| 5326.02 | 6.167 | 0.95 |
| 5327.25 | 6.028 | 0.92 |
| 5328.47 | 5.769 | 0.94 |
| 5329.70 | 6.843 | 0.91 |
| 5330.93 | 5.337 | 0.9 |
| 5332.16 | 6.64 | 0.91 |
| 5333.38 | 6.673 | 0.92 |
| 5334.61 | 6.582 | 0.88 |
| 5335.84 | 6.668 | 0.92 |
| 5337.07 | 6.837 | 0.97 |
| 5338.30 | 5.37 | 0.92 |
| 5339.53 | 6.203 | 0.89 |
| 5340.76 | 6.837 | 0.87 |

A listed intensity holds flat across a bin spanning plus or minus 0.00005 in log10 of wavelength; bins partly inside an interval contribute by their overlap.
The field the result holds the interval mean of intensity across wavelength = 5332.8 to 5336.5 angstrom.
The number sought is 6.63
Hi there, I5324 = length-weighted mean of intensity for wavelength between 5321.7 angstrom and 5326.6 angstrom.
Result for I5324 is 7.18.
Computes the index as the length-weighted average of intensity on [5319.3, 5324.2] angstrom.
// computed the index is 7.15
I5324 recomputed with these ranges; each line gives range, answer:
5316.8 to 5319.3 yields 7.88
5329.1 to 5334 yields 6.37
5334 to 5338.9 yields 6.36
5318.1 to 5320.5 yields 6.62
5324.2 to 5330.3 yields 6.46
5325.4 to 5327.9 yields 6.09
